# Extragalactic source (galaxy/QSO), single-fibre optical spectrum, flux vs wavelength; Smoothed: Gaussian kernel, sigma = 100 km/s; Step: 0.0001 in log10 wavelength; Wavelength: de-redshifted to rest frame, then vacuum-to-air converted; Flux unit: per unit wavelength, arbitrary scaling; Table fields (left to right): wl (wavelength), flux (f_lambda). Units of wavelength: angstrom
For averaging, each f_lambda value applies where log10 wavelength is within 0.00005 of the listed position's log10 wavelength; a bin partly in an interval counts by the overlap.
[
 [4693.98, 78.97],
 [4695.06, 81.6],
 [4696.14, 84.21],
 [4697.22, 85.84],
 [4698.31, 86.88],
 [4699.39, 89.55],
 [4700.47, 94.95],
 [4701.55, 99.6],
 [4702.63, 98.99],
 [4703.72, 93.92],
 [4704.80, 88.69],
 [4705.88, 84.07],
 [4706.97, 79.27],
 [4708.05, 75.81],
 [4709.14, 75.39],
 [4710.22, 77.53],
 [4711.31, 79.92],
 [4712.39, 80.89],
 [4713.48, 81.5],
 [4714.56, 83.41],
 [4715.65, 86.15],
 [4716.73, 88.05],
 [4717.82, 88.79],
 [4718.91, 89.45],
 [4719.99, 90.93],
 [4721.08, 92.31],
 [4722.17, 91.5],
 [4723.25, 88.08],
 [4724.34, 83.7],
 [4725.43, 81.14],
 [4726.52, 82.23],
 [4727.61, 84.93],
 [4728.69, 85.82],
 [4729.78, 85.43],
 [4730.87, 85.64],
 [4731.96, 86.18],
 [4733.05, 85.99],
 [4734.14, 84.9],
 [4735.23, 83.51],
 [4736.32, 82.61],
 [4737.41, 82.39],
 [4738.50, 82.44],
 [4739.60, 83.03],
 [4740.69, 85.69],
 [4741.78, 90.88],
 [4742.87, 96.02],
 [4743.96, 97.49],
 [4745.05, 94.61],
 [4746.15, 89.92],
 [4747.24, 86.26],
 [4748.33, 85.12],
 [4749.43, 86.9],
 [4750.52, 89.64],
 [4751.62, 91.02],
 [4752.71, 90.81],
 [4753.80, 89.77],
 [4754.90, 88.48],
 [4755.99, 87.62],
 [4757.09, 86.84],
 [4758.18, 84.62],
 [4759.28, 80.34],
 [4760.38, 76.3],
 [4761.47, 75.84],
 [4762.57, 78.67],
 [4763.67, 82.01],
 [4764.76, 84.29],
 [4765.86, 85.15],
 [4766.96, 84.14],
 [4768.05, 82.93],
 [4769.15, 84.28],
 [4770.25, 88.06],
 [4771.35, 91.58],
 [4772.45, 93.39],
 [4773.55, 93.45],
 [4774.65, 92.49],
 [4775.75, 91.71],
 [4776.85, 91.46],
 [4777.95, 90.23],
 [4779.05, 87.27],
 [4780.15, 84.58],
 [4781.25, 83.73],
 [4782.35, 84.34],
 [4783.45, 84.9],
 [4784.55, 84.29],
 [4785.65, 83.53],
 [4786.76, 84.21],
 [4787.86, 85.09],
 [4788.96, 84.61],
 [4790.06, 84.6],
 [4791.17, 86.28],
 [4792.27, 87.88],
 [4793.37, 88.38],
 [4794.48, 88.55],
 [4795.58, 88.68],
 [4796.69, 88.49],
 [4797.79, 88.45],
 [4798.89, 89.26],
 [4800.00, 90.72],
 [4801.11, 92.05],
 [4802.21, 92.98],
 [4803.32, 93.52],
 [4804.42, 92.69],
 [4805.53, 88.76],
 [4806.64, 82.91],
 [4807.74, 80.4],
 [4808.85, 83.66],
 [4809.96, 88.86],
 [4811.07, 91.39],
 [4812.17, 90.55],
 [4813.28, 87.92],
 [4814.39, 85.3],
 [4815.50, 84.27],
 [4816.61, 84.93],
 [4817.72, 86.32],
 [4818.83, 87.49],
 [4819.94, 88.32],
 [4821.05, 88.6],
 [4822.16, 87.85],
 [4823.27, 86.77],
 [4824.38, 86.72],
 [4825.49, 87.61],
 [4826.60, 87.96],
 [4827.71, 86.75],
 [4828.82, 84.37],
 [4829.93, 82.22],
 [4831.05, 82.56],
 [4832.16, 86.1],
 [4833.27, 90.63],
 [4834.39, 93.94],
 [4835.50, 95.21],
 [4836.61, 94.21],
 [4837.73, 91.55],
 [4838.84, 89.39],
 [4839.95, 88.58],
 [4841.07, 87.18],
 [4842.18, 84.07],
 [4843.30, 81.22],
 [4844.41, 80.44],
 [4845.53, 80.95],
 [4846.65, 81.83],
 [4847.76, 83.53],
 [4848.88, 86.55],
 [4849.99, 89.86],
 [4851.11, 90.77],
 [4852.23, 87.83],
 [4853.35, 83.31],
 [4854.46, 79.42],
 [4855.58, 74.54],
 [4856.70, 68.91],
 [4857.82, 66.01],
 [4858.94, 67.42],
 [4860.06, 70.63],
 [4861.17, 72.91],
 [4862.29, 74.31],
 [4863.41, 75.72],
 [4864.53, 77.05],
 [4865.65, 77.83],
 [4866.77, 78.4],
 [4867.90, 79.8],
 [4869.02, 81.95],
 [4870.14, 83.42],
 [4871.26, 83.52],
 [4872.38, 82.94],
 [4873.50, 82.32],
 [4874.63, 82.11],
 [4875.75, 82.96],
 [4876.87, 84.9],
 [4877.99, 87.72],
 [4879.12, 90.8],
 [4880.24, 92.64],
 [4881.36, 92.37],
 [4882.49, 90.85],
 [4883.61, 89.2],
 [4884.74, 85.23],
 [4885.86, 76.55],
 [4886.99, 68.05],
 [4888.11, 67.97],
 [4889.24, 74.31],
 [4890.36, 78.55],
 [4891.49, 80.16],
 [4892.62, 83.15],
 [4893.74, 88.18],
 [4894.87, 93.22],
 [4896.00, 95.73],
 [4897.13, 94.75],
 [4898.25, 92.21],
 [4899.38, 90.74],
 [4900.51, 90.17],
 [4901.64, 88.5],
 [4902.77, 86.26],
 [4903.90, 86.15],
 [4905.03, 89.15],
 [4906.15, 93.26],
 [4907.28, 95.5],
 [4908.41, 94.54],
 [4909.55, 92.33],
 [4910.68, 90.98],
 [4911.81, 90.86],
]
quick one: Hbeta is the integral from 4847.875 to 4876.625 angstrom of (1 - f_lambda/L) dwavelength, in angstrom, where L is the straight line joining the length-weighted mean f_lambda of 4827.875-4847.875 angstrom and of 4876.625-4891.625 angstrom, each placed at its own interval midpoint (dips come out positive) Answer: 1.8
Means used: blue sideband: 86.6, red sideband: 82.8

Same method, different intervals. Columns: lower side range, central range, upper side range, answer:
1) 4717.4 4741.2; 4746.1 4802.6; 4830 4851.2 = -0.3 angstrom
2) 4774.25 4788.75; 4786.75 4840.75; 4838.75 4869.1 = -2.8 angstrom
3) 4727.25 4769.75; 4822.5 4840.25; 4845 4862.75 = -1.8 angstrom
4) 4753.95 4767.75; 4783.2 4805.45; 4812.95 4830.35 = -0.8 angstrom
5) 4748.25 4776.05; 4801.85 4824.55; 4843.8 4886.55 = -1.0 angstrom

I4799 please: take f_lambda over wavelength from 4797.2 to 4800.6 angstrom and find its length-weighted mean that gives 89.5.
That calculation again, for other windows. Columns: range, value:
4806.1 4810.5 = 84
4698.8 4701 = 92.3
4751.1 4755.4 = 90.1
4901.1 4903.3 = 87.3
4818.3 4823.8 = 87.8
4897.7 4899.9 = 91.4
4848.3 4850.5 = 88.3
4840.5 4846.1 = 82.6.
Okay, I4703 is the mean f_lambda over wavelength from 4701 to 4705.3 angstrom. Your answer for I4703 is 95.4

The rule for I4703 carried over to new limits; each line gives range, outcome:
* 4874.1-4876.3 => 82.6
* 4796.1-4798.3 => 88.4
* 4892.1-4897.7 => 91.2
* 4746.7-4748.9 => 85.6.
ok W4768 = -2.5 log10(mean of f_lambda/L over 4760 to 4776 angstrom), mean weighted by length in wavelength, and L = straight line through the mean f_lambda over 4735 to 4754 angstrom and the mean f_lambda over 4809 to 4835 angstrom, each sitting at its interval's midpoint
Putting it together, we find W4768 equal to 0.03 mag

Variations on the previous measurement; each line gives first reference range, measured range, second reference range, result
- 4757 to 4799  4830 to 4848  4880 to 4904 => -0.01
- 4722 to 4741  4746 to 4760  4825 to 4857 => -0.03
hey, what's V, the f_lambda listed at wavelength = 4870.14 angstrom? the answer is 83.42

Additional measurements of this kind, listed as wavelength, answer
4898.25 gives 92.21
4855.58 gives 74.54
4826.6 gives 87.96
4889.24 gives 74.31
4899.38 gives 90.74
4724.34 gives 83.7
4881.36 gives 92.37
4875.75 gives 82.96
